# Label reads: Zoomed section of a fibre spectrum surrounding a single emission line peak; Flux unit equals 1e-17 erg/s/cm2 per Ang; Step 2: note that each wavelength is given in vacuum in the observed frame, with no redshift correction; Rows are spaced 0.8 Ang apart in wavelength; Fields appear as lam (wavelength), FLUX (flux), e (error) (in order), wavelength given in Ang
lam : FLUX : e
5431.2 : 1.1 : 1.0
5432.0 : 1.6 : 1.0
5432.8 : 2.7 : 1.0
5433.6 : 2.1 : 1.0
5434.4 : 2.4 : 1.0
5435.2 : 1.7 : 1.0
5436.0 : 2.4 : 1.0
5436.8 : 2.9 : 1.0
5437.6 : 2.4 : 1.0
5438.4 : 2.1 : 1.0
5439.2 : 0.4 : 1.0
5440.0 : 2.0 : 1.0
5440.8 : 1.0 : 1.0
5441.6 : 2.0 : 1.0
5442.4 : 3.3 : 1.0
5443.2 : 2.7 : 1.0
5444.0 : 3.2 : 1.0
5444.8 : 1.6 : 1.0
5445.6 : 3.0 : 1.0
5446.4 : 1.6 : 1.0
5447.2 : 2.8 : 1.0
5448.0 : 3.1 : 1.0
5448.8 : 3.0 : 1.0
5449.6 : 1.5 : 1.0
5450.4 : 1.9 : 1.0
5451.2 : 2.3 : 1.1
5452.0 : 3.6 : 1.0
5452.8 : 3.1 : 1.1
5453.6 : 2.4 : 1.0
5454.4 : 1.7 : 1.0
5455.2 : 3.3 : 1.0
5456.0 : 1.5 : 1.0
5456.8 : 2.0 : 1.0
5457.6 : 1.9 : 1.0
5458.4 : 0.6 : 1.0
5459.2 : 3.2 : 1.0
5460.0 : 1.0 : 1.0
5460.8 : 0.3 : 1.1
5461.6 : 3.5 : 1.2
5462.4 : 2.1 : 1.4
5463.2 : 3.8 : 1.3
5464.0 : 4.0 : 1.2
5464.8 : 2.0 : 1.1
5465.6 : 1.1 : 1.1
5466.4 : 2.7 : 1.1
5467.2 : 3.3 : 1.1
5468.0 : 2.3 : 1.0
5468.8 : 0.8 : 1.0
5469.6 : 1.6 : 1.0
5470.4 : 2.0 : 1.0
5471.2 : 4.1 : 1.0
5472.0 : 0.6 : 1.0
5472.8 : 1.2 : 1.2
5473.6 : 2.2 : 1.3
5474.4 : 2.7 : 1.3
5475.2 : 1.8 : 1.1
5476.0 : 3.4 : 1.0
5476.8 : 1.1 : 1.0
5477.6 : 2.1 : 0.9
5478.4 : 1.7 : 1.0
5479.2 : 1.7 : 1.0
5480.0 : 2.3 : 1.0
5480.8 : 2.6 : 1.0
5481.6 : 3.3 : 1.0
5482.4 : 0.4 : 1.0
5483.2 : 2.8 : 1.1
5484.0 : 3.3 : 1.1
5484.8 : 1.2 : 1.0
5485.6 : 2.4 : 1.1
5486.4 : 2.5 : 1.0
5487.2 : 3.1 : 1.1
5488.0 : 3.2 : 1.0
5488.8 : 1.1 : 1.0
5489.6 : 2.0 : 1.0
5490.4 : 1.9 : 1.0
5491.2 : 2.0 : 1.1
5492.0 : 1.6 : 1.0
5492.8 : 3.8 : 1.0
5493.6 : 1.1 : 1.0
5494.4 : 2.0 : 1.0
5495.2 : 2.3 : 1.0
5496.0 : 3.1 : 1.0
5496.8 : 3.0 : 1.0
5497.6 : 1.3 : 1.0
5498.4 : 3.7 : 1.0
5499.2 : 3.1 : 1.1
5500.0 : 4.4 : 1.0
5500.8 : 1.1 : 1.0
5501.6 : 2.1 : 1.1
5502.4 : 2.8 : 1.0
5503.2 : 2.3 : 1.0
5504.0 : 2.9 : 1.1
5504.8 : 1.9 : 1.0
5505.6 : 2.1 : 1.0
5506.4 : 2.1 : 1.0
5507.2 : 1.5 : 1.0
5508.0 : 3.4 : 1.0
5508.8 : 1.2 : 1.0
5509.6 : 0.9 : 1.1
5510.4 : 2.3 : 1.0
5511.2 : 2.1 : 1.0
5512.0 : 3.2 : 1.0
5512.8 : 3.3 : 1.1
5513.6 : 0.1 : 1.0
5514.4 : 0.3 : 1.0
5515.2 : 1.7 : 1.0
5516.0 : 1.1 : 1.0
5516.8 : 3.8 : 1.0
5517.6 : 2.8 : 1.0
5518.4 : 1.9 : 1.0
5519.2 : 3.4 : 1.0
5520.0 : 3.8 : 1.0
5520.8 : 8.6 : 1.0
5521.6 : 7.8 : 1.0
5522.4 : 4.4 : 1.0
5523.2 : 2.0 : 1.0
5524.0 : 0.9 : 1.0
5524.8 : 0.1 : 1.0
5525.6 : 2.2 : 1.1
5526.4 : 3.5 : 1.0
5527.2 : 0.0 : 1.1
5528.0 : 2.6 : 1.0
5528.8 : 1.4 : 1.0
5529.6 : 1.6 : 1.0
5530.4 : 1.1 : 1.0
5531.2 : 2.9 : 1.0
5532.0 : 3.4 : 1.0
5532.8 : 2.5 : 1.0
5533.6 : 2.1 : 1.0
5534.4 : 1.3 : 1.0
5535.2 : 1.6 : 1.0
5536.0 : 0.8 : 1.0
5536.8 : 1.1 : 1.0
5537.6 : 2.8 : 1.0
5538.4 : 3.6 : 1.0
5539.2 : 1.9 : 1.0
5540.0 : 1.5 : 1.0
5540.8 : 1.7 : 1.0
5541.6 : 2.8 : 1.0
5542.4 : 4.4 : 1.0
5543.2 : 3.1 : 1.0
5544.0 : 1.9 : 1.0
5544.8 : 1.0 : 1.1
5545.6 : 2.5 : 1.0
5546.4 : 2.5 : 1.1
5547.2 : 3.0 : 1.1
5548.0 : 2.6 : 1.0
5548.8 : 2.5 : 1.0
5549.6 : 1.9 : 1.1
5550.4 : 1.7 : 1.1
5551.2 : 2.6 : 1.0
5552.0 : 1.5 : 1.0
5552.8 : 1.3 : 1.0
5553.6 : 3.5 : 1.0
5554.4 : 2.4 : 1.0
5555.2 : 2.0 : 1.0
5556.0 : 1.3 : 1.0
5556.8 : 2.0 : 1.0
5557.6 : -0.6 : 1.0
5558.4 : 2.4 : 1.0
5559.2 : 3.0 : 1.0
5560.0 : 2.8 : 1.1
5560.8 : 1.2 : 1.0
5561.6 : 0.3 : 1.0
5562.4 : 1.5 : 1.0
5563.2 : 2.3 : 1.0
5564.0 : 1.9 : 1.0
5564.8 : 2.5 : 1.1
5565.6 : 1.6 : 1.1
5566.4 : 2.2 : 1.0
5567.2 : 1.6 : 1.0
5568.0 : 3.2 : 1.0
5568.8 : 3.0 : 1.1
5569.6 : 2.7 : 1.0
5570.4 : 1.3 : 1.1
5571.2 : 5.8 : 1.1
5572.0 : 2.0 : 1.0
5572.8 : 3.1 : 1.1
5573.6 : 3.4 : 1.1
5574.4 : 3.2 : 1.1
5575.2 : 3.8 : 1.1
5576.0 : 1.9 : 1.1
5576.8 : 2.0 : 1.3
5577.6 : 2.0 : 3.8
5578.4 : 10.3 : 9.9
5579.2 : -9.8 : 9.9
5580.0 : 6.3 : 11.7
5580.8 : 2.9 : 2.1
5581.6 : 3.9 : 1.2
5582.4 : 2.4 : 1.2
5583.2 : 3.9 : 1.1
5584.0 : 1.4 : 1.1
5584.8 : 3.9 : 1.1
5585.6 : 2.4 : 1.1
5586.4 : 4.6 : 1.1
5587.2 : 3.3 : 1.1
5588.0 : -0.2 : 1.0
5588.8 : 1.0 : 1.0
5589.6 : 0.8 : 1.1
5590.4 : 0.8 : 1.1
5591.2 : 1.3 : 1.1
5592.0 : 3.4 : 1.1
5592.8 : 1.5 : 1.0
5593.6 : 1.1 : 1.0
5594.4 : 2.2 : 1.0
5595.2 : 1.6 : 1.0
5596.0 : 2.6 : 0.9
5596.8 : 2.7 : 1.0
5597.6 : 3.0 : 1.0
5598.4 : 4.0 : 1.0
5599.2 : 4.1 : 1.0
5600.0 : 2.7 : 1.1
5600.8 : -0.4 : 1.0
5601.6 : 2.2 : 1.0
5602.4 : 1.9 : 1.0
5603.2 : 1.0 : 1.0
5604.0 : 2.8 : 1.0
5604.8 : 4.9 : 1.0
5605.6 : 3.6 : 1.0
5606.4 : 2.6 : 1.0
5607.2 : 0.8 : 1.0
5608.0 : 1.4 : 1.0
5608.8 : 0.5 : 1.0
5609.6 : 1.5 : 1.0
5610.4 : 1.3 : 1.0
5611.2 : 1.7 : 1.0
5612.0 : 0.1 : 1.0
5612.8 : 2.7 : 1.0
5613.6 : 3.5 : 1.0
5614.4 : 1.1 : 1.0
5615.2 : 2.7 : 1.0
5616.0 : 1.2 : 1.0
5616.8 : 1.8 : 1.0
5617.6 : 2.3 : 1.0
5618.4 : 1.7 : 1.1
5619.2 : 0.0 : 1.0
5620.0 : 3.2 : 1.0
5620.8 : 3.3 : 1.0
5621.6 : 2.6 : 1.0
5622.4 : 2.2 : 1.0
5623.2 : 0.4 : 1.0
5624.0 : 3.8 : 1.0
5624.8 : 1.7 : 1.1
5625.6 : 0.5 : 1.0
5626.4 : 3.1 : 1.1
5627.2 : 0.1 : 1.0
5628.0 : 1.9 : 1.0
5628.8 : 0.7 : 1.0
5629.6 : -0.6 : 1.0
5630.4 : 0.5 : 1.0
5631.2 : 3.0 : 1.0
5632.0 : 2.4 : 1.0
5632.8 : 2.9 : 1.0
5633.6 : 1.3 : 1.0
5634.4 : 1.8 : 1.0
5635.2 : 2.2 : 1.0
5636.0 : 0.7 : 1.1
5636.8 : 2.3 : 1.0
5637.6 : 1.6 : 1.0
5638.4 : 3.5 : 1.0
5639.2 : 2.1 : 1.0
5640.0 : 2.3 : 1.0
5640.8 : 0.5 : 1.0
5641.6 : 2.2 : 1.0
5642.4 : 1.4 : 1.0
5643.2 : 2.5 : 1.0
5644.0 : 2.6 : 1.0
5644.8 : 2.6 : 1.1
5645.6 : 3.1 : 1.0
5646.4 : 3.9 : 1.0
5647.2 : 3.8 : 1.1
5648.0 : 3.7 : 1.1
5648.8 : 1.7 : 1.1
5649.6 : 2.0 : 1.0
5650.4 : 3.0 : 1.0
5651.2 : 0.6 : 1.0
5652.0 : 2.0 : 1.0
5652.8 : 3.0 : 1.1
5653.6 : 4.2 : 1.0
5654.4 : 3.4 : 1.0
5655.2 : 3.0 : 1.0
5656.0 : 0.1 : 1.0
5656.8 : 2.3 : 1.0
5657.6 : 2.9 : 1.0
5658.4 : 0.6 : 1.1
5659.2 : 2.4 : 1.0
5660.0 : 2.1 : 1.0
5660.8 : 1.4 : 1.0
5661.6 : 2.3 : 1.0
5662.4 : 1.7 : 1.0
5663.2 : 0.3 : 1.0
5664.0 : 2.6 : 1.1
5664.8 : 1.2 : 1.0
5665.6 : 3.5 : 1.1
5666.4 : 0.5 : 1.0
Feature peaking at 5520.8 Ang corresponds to H-beta 4861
